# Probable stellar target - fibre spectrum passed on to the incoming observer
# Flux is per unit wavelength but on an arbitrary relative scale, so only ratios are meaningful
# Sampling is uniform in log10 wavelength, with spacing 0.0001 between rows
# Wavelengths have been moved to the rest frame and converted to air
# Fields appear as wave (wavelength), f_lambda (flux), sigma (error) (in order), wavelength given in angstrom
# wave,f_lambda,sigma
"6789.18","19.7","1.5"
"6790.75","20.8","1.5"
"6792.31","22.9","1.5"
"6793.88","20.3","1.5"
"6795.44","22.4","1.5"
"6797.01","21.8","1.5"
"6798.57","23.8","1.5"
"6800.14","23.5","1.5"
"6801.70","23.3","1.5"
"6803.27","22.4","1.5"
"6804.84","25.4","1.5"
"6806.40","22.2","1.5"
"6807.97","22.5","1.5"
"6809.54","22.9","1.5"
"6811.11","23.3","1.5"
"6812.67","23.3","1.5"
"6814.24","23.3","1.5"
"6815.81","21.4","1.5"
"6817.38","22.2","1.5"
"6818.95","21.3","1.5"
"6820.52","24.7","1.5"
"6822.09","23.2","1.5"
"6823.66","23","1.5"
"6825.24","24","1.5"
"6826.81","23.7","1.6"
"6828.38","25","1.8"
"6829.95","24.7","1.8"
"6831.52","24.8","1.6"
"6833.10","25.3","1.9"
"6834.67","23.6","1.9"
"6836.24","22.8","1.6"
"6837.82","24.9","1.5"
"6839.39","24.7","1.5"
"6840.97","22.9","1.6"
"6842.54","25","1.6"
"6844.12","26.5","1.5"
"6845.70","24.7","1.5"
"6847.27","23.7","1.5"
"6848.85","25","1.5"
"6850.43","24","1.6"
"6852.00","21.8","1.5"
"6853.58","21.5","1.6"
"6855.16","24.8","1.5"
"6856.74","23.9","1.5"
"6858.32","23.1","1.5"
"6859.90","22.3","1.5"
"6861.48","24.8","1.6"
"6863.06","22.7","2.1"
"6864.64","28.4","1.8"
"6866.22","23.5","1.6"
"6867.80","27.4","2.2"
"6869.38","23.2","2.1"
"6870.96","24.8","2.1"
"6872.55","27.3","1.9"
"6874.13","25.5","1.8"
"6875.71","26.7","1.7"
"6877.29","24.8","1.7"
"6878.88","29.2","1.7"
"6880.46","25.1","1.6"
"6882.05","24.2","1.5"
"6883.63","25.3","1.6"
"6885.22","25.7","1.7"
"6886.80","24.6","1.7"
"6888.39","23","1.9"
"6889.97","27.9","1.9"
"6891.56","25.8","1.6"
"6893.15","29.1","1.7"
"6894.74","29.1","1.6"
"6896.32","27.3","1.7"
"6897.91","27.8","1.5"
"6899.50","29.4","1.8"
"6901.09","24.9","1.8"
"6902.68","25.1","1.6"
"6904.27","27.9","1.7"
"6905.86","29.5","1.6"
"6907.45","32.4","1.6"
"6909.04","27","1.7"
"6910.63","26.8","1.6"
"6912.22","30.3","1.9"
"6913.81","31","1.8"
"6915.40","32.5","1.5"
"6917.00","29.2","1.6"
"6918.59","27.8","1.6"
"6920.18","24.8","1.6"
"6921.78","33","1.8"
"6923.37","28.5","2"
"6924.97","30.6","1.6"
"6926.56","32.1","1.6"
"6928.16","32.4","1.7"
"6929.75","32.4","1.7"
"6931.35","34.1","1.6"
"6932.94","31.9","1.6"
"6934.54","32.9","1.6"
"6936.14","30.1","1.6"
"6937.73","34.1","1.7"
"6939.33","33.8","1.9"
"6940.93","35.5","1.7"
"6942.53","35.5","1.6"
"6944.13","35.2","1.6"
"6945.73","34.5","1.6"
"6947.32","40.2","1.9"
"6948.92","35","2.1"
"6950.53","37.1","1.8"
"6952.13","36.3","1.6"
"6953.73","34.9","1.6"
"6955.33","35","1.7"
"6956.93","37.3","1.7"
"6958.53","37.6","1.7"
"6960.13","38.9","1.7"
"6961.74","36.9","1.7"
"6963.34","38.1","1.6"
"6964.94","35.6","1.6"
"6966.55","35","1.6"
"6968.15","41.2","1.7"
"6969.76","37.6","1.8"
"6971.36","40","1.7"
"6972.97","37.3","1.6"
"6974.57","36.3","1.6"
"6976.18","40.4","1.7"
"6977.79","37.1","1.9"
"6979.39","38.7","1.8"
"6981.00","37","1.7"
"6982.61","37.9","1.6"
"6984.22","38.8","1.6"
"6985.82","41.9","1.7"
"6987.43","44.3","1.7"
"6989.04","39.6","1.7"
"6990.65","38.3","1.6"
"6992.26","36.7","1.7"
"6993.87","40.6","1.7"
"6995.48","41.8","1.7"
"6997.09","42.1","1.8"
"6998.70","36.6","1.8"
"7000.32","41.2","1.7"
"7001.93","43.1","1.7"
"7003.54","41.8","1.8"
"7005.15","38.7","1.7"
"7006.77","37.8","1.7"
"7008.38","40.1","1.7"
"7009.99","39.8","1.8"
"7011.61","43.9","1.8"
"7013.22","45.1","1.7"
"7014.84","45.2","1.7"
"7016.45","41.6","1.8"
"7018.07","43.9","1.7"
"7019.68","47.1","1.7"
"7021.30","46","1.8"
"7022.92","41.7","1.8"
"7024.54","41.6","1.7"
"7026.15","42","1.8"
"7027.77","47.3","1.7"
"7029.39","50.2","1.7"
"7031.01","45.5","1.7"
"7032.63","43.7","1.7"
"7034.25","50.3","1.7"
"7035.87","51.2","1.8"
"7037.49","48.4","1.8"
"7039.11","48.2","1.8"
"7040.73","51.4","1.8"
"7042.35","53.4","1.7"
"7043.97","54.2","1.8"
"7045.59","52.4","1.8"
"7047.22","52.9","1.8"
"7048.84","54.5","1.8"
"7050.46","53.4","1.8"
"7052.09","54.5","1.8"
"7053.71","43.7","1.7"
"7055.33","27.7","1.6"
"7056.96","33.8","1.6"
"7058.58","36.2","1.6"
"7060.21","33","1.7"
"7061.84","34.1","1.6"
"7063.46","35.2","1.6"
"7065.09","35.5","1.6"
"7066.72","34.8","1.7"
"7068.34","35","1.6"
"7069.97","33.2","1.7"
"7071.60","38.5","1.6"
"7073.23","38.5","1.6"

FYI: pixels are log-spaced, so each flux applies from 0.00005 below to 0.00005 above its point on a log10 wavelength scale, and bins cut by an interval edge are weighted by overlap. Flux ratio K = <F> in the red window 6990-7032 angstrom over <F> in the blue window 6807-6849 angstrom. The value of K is 1.78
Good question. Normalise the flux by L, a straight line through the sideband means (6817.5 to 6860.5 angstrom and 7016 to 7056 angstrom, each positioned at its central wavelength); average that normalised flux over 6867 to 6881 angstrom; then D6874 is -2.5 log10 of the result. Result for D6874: 0.08 mag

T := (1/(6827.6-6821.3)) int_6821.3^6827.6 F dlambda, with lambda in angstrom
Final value 23.5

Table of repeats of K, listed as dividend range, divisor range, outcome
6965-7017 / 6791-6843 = 1.71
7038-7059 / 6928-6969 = 1.34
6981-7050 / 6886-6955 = 1.44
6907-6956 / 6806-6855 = 1.37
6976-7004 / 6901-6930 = 1.35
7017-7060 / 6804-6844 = 1.97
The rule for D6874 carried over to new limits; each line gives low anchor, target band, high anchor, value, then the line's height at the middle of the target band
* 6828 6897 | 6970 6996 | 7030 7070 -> -0.05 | 37.3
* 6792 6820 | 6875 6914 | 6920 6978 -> 0.12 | 30.4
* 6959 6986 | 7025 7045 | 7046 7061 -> -0.15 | 42.3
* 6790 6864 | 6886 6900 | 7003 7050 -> 0.15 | 31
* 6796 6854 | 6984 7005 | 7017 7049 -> 0.08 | 43.6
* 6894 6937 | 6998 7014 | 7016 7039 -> 0.05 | 42.8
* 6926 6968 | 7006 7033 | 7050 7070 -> -0.19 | 36.7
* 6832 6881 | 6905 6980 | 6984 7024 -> 0.01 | 34.5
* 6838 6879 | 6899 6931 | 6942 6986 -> 0.07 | 31.4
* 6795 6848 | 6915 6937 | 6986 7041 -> 0.12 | 34.3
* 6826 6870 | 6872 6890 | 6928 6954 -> 0.09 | 27.9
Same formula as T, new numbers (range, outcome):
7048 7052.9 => 54.1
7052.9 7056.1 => 35.9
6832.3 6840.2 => 24.2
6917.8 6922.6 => 28.5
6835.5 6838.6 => 23.8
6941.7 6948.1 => 36.4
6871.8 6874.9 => 26.4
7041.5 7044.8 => 53.8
